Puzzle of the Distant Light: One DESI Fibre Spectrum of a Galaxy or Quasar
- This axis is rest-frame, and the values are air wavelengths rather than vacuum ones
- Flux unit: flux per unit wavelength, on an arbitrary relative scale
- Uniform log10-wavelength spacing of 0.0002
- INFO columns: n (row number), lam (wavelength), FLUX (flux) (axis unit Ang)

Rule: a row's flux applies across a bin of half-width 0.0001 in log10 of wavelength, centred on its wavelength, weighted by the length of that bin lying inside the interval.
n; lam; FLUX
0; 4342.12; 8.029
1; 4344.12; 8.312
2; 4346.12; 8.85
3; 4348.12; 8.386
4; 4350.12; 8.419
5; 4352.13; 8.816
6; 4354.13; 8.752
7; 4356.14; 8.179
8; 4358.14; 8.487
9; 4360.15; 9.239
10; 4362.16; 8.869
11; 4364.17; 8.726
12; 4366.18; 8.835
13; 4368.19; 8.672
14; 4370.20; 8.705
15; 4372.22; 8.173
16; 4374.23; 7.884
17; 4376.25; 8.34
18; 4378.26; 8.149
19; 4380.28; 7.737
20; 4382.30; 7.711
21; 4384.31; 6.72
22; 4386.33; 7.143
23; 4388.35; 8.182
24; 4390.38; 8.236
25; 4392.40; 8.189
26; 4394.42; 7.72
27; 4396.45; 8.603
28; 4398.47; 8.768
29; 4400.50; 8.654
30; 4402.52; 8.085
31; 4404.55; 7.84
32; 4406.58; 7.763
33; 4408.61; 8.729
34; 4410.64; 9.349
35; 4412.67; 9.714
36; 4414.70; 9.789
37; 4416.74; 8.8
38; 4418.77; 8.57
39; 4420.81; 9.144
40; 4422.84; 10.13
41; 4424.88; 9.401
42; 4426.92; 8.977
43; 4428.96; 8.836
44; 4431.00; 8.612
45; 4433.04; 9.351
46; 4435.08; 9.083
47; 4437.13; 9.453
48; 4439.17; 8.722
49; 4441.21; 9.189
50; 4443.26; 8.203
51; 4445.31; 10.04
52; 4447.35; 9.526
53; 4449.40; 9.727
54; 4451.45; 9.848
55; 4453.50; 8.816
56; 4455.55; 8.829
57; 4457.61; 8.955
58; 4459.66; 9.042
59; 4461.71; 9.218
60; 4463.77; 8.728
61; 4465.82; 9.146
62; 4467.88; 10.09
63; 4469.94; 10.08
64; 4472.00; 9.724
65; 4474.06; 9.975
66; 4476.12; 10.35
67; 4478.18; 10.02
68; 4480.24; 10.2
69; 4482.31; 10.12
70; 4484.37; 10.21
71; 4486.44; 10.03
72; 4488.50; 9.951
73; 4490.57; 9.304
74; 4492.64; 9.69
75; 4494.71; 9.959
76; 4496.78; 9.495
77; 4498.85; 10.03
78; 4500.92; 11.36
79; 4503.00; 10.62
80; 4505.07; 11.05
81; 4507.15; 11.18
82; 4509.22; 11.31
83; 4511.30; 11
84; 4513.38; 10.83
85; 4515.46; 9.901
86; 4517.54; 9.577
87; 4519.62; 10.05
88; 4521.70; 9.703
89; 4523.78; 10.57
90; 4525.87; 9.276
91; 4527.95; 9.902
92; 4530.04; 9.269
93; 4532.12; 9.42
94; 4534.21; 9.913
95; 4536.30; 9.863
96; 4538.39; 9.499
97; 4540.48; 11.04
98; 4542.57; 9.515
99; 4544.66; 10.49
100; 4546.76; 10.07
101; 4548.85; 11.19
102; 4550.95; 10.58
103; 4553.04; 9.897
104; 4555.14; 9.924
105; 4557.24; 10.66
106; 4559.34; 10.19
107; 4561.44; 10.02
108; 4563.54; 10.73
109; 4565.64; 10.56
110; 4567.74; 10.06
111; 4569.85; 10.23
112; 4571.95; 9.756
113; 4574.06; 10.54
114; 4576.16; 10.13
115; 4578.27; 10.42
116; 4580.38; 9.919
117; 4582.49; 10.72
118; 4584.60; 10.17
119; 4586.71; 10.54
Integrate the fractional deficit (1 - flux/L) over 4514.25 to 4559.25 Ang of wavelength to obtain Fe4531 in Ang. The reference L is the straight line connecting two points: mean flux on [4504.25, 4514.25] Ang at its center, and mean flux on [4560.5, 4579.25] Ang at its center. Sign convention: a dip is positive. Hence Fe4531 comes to 2.9 Ang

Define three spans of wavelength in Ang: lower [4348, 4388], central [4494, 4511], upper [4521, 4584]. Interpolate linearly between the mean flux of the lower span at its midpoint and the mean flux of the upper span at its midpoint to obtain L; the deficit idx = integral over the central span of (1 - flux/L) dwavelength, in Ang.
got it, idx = -1.8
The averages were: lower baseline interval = 8.29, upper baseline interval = 10.1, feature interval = 10.7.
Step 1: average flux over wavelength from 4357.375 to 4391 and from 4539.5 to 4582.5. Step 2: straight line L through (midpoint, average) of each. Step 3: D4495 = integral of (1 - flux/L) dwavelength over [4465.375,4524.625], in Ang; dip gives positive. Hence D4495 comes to -3.9 Ang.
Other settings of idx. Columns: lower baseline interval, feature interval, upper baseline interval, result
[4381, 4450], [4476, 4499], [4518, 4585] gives -1.12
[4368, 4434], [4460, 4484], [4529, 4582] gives -1.32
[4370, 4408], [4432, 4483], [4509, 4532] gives -2.08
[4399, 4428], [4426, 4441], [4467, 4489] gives 0.43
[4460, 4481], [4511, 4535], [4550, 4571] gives 0.31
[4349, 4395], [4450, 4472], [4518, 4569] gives -0.22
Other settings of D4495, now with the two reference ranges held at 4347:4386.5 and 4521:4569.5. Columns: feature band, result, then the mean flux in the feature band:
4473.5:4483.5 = -0.74 Ang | 10.1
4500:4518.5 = -1.93 Ang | 10.8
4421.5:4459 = -0.61 Ang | 9.2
